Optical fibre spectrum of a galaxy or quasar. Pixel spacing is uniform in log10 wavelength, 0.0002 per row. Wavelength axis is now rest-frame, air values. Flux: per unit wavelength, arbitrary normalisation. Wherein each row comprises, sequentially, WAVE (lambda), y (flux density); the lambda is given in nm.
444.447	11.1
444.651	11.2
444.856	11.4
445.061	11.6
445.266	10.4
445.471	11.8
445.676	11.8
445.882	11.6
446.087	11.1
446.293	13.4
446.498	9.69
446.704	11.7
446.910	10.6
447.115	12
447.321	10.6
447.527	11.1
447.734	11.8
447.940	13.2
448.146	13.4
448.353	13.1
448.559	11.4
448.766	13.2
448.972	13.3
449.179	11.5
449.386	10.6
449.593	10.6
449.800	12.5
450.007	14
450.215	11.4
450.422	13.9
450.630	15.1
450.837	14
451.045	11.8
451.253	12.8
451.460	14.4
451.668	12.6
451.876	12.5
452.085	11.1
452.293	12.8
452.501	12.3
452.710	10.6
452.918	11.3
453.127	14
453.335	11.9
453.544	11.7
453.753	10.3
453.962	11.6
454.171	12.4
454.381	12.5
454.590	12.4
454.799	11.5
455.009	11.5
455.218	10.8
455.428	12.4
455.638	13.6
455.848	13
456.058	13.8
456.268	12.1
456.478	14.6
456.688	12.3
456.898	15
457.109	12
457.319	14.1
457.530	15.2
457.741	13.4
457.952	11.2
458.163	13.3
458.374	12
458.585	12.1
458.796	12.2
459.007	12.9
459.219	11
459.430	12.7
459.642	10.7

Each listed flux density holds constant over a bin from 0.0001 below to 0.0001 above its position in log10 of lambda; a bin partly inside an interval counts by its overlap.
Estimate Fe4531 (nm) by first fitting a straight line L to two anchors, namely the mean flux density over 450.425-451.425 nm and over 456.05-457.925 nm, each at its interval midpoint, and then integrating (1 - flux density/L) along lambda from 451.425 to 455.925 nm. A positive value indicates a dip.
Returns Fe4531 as 0.47 nm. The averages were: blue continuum 13.5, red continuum 13.5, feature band 12.1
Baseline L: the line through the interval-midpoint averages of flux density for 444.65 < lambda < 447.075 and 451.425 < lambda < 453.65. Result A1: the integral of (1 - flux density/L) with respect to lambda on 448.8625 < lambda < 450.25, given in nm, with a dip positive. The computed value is -0.020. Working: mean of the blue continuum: 11.4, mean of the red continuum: 12.2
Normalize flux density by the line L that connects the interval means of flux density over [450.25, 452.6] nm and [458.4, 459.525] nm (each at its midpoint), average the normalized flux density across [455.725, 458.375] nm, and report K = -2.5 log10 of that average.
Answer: -0.08 mag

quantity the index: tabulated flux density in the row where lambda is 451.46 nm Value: 14.4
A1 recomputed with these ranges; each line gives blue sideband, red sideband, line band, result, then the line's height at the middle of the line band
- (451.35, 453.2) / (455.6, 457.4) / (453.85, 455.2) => 0.11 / 12.9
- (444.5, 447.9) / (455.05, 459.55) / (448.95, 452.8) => -0.17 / 12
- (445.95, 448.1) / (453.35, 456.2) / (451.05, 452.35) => -0.08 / 11.9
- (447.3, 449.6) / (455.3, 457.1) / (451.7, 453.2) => 0.07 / 12.7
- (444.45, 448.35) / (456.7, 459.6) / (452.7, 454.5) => 0.07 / 12.3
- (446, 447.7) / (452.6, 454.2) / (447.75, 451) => -0.36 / 11.4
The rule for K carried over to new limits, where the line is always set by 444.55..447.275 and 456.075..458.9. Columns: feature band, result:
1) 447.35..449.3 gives -0.06 mag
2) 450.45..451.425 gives -0.12 mag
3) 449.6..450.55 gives -0.07 mag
